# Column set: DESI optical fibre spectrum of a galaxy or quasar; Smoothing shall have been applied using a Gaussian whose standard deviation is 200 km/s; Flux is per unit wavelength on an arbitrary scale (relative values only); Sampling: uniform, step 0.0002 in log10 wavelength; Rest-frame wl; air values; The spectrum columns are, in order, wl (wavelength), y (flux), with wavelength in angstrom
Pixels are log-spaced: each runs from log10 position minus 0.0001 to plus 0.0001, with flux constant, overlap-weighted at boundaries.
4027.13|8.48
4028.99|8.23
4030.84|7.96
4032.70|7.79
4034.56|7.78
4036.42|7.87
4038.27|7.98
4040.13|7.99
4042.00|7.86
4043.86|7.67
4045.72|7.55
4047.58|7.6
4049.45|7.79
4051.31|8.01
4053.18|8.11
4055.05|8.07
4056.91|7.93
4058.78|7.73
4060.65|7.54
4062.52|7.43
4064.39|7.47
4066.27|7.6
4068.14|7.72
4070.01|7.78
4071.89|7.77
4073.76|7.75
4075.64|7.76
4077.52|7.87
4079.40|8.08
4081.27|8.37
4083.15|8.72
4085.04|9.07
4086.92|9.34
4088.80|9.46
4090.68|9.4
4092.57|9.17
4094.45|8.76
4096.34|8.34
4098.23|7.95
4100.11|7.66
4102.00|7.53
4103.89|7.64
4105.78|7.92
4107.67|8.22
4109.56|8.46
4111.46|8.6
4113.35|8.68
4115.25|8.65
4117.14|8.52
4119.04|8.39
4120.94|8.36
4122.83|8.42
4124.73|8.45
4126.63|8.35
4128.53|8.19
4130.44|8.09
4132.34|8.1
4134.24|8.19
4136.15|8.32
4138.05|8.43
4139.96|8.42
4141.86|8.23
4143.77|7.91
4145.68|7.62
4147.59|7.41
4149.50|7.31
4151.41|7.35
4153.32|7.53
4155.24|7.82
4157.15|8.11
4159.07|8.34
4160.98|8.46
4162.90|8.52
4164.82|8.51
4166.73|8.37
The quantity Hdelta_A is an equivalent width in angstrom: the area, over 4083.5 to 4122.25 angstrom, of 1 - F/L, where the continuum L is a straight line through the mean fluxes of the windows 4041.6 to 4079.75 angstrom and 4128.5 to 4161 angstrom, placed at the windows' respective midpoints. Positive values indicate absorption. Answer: -3.2 angstrom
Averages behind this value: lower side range 7.76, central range 8.51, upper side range 7.97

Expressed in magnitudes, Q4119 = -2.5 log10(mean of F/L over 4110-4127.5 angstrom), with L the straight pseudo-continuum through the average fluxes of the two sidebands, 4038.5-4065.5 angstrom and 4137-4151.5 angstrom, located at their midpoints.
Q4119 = -0.09 mag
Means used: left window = 7.77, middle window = 8.49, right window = 7.87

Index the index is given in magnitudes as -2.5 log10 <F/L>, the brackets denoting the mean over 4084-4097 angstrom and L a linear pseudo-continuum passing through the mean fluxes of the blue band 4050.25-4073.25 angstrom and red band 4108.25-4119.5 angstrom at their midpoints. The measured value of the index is -0.11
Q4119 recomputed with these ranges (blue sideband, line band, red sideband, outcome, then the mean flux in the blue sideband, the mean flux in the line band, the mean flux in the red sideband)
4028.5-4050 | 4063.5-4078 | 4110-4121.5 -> 0.06 mag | 7.83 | 7.71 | 8.53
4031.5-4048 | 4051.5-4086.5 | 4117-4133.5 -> 0.00 mag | 7.8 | 7.95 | 8.31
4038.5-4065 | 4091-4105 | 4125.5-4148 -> -0.03 mag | 7.78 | 8.2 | 8.12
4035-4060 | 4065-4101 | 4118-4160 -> -0.05 mag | 7.86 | 8.34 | 8.06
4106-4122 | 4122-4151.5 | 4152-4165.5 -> 0.03 mag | 8.46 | 8.07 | 8.15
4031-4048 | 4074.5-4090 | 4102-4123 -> -0.06 mag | 7.8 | 8.59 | 8.31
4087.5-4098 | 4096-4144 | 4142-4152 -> 0.00 mag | 8.96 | 8.24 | 7.58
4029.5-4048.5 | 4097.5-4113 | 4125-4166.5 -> -0.01 mag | 7.82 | 8.03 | 8.07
